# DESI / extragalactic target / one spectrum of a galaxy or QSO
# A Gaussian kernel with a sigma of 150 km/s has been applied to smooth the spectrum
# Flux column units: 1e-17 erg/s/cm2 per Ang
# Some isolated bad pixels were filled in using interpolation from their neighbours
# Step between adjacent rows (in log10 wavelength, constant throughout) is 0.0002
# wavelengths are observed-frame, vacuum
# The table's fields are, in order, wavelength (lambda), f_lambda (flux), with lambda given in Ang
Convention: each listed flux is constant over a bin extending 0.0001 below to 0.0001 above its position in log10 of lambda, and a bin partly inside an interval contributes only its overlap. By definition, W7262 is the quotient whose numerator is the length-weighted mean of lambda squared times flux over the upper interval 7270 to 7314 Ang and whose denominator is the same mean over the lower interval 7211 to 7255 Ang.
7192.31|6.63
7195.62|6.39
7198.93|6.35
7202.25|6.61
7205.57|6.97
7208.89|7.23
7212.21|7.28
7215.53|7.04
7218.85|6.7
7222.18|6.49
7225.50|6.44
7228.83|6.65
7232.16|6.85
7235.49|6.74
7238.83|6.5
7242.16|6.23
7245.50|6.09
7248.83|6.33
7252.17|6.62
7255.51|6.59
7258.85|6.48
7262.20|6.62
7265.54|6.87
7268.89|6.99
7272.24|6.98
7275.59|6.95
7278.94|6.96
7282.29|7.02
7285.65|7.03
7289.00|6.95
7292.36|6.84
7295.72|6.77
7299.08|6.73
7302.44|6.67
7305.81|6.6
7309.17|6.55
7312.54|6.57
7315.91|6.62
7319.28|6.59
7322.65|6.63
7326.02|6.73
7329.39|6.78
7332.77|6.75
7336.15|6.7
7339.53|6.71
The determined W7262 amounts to 1.05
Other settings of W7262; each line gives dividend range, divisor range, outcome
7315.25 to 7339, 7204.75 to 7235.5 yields 1.01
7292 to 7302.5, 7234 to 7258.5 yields 1.06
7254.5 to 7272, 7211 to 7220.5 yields 0.98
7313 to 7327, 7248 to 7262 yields 1.03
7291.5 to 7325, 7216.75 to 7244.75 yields 1.04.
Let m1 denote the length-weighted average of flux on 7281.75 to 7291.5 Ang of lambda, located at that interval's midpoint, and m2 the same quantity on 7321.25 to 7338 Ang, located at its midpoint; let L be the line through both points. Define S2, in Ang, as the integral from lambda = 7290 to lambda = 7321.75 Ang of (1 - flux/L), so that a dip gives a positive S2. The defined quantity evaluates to 0.9 Ang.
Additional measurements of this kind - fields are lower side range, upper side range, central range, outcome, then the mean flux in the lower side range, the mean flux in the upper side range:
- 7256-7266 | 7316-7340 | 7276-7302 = -0.93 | 6.62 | 6.69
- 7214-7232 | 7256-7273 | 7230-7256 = 0.88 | 6.68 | 6.76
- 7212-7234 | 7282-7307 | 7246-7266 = 0.71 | 6.75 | 6.82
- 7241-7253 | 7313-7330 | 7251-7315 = -3.02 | 6.3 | 6.66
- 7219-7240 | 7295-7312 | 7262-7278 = -0.66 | 6.62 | 6.65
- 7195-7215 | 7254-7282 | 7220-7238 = 0.53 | 6.84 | 6.82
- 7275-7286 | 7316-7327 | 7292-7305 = 0.20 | 6.99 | 6.64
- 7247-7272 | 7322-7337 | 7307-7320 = 0.25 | 6.66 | 6.73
